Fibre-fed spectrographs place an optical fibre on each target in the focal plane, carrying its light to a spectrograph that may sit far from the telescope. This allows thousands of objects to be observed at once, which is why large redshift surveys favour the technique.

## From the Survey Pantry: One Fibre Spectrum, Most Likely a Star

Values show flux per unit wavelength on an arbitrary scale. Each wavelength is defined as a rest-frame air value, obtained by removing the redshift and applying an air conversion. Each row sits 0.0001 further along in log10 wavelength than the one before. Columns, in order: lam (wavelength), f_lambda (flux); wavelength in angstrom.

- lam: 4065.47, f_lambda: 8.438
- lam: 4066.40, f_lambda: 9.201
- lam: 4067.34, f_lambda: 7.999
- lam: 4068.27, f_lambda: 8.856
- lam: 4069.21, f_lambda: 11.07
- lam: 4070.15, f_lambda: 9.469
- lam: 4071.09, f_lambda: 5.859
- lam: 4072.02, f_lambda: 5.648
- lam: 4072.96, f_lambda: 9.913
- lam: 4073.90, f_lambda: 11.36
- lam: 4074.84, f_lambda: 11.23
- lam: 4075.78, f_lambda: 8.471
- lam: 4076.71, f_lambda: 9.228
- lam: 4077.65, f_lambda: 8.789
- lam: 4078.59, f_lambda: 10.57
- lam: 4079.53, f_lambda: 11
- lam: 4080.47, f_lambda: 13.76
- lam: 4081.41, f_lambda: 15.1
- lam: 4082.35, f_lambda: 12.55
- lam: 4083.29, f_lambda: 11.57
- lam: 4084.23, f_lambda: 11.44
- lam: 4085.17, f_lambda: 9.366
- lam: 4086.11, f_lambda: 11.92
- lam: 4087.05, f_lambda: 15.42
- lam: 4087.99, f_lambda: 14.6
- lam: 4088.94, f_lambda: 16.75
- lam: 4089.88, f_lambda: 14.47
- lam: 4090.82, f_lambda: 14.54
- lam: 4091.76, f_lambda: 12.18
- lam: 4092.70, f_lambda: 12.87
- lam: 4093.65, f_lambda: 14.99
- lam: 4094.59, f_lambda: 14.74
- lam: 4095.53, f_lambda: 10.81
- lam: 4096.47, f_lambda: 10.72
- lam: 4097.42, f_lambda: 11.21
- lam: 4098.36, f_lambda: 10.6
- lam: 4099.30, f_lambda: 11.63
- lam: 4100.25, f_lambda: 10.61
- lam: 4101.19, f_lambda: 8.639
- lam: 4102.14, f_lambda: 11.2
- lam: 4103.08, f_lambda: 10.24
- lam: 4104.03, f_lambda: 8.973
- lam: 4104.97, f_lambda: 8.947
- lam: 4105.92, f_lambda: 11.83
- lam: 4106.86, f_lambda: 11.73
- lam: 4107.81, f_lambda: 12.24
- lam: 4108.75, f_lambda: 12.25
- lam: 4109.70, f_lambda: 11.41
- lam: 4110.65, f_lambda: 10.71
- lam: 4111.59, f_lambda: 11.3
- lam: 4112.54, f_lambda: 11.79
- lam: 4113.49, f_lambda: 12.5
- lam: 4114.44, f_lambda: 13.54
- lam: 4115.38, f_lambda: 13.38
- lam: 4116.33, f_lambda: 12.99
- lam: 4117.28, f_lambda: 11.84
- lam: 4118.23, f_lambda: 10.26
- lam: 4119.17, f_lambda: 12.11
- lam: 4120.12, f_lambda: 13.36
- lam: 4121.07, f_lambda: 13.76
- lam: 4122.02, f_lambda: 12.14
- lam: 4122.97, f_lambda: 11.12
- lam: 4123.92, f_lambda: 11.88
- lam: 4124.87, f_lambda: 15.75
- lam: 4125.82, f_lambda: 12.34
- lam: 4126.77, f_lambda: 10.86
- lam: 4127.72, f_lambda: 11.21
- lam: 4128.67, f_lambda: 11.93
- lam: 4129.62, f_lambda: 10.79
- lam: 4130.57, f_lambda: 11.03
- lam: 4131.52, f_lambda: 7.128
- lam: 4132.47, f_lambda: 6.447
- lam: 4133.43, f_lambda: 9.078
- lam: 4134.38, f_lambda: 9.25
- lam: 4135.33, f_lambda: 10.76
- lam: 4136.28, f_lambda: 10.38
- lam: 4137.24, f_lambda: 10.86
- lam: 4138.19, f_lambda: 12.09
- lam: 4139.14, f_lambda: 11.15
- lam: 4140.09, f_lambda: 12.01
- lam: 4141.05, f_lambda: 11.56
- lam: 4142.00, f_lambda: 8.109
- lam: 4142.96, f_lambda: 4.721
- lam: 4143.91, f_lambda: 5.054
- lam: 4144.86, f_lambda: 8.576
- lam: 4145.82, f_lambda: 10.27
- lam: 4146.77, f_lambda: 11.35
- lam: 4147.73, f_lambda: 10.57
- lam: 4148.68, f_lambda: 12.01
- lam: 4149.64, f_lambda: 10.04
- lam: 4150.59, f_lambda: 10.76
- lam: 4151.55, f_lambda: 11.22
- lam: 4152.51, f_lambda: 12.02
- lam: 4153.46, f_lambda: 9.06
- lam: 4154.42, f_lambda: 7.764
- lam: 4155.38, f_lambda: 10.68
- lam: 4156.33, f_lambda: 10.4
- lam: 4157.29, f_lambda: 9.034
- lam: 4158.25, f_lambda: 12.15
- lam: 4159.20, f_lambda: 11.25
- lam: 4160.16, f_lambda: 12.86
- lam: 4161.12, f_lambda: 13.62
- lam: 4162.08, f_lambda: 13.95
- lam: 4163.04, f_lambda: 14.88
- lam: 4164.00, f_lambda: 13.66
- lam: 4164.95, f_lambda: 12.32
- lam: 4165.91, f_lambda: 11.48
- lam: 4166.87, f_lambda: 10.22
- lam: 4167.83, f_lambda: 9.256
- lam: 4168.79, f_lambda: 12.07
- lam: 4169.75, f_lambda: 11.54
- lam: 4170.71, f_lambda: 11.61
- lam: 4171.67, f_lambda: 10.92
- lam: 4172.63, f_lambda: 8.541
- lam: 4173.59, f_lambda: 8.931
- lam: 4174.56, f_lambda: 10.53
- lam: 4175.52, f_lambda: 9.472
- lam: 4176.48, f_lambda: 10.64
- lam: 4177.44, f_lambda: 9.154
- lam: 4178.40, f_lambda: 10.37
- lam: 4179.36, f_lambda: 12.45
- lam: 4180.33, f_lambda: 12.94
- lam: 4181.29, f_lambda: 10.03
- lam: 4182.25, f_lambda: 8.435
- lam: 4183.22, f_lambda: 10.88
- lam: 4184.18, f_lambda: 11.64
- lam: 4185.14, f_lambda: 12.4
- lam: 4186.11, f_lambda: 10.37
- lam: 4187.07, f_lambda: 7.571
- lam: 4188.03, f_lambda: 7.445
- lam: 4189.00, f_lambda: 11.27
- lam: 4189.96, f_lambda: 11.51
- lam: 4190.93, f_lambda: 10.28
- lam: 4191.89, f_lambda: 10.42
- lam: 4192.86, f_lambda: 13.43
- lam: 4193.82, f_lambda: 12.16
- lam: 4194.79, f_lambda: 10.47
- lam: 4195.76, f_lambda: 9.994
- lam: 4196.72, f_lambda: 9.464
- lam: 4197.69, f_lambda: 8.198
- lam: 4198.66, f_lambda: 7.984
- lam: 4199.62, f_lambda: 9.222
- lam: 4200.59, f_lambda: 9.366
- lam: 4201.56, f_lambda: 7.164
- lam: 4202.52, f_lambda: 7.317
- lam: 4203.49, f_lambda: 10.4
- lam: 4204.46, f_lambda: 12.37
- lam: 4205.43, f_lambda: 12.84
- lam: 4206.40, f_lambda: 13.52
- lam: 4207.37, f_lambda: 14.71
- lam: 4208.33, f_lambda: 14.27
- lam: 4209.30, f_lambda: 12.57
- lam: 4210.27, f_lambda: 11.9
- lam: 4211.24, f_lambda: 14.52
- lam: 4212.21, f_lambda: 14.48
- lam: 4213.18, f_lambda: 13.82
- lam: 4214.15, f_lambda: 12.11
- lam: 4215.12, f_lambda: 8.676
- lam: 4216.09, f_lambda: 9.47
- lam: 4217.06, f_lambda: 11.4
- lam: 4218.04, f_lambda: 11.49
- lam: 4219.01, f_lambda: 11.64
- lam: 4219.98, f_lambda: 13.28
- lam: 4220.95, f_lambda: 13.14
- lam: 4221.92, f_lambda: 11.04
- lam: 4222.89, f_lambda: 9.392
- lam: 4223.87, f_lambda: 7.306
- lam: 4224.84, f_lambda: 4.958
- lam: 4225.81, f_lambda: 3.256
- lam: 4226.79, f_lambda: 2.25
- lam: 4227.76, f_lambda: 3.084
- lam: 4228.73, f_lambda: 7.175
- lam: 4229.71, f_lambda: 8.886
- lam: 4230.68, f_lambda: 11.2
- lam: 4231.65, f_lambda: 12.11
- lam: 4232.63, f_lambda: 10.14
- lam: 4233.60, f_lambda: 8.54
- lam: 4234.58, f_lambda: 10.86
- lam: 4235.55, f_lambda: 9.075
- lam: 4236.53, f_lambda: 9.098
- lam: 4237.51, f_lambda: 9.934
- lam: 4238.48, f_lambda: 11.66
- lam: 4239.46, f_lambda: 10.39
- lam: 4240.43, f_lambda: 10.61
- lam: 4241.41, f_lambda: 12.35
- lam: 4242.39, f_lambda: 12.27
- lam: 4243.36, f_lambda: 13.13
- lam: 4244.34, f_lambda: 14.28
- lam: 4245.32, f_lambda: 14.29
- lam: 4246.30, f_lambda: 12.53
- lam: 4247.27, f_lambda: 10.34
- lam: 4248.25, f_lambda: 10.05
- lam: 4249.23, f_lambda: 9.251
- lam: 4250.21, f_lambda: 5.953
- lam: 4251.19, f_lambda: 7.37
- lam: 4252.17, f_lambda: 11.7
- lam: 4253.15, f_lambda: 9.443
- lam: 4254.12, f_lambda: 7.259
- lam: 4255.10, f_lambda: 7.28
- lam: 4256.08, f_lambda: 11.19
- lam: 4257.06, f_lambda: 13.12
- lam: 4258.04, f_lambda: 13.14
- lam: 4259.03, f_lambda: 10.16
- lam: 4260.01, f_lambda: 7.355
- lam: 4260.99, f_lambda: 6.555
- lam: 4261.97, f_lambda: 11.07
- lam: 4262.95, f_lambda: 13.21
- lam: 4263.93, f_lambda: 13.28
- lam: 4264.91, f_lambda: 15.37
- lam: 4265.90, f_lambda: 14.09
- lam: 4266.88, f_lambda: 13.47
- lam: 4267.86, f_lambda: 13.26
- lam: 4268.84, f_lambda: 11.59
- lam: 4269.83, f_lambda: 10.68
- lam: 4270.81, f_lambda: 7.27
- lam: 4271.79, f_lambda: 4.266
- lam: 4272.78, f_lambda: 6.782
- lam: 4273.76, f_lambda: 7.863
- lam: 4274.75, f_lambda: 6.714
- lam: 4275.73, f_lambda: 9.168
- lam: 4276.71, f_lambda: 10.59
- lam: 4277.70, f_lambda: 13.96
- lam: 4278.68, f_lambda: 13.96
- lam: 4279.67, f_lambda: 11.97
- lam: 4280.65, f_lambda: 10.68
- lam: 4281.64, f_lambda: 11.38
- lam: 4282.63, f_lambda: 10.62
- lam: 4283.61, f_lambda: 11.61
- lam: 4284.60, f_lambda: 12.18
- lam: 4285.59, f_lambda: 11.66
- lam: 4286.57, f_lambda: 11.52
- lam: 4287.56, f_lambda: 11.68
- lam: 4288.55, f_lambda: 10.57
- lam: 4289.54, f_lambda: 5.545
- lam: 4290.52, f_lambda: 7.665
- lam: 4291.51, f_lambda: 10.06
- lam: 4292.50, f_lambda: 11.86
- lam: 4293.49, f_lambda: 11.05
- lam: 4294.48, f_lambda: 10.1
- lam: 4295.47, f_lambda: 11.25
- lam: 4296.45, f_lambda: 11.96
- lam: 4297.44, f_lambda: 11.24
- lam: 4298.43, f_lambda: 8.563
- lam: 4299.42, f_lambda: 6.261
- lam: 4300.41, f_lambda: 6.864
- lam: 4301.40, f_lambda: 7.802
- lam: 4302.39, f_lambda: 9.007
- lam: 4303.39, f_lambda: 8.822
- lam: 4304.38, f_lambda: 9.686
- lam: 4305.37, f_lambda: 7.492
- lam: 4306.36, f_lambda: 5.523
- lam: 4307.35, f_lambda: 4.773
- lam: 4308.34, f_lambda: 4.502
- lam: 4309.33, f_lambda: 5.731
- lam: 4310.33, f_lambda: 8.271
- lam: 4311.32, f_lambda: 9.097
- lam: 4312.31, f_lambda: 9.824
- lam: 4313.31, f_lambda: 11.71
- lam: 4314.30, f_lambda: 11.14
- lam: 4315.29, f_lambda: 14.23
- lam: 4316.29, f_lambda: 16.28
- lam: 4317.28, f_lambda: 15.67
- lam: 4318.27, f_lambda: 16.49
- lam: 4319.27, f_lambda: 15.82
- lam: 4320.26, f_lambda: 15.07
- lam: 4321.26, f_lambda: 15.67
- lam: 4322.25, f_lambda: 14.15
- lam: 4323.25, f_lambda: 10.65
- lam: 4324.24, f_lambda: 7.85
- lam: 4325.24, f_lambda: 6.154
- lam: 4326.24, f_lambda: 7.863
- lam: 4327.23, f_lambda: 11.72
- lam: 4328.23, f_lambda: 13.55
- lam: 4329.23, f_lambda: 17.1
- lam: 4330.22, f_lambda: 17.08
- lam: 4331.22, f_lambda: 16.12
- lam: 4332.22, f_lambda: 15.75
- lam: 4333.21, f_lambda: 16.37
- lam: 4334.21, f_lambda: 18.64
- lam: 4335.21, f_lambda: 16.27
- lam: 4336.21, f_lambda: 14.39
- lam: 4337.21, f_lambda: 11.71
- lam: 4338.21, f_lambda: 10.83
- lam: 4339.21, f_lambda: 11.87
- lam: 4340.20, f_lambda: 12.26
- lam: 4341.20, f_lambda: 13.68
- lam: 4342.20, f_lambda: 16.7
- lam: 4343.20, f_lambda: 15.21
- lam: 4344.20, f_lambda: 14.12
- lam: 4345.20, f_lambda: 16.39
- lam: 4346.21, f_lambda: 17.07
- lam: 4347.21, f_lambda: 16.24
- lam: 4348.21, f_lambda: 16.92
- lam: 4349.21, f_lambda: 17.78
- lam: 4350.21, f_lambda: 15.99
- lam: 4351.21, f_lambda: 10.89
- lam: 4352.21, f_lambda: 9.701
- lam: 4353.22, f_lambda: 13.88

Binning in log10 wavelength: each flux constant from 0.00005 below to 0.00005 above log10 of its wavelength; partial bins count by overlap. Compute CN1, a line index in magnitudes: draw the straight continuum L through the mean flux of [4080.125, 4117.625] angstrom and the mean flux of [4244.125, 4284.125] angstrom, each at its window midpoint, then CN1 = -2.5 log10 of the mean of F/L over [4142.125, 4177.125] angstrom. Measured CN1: 0.09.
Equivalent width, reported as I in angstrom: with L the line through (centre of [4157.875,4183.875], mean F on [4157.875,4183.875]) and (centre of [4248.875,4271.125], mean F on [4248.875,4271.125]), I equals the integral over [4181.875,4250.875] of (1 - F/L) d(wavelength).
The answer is 3.30 angstrom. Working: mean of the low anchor 11.3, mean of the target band 10.4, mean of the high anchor 10.6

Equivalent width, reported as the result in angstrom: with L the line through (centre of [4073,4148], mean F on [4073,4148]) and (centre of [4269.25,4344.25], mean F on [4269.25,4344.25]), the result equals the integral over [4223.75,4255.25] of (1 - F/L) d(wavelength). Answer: 5.2 angstrom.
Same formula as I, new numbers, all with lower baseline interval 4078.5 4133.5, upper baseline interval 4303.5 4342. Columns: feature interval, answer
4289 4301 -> 2.7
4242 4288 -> 5.0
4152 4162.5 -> 0.7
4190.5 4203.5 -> 2.5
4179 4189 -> 1.3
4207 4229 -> 3.2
